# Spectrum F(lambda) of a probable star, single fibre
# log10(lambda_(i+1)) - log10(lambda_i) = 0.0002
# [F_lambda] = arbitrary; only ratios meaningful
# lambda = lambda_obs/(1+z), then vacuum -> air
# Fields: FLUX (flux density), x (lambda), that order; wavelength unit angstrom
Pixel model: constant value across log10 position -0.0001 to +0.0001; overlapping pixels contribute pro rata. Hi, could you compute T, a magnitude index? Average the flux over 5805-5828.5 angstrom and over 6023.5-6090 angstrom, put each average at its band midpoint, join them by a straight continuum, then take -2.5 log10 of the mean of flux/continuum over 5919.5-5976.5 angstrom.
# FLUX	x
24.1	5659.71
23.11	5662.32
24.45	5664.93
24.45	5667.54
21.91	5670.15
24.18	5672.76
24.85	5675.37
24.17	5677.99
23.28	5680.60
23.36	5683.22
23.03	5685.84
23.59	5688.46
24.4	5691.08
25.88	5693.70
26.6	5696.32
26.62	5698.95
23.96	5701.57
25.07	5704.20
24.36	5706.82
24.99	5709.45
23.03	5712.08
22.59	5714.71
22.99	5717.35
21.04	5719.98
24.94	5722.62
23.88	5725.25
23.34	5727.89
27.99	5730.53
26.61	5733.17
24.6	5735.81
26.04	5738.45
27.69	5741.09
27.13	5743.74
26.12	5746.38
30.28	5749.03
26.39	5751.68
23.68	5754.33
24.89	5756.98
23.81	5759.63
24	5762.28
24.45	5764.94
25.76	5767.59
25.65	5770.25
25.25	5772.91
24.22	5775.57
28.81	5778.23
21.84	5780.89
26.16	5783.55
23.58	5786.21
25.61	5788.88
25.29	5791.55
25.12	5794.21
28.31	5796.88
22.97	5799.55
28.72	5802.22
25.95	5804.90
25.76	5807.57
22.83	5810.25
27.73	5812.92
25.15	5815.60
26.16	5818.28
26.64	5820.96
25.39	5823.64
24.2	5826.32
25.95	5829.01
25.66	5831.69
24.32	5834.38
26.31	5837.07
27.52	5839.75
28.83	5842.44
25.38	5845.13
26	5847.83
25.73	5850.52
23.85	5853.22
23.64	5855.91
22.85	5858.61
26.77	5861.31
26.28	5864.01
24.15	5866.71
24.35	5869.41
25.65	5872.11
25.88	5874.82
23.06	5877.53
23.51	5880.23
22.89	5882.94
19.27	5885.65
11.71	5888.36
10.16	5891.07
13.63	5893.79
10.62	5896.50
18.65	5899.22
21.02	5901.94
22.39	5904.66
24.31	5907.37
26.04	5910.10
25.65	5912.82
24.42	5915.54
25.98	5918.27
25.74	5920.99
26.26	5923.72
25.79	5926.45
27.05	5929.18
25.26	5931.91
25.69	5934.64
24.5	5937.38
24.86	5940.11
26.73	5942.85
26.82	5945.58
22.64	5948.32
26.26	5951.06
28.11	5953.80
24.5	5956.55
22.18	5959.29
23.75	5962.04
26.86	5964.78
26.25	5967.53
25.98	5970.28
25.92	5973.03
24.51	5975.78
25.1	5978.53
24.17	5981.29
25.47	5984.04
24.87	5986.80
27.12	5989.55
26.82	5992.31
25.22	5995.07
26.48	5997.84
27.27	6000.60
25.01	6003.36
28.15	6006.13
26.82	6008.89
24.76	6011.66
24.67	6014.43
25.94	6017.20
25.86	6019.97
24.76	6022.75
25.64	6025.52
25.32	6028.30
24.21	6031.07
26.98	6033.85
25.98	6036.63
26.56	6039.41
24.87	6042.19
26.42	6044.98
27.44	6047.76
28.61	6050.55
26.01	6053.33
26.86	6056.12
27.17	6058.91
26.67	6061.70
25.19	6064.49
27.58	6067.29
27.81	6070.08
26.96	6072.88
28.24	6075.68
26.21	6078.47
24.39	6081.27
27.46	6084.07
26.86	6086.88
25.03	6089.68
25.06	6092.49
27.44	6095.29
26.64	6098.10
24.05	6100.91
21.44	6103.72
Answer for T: 0.02 mag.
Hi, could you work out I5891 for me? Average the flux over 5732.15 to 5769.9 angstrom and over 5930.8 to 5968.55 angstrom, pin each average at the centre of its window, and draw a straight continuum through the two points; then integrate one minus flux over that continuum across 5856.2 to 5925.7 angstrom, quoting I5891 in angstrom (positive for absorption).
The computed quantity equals 9.1 angstrom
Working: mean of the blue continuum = 25.8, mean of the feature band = 22.1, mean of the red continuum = 25.3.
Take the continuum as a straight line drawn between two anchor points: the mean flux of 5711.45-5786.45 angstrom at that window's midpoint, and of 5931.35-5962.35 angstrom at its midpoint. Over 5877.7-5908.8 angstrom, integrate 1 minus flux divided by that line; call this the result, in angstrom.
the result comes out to 8.6 angstrom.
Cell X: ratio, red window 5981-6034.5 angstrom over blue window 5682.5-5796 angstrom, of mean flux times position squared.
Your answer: 1.1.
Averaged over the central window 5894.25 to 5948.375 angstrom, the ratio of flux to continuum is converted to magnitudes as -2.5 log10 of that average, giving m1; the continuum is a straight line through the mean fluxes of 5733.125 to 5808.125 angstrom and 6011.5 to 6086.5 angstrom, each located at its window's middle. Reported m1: 0.09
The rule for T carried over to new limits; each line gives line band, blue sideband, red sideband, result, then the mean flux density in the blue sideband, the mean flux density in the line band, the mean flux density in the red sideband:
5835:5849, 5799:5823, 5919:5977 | -0.038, 25.8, 26.7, 25.5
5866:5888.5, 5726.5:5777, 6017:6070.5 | 0.140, 25.7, 22.8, 26.3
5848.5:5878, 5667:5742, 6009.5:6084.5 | 0.020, 24.4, 24.8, 26.2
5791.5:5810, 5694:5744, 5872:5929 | -0.109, 24.9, 25.9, 21.6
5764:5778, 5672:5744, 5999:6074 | -0.019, 24.6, 25.4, 26.3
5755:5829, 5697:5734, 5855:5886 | -0.046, 24.4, 25.3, 24.2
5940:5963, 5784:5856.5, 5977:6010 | 0.035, 25.7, 25.1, 26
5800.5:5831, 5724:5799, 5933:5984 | -0.014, 25.6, 25.8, 25.3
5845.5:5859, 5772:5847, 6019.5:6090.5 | 0.053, 25.7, 24.6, 26.4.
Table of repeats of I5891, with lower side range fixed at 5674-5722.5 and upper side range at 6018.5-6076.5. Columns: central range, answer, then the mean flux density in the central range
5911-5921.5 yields 0.0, 25.5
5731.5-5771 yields -2.2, 25.8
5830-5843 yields -0.7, 26.4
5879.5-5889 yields 2.1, 19.6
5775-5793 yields -0.3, 25.1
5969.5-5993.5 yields 0.4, 25.5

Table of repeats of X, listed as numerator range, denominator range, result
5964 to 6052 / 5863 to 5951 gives 1.17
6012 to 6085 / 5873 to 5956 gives 1.20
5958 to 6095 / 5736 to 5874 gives 1.10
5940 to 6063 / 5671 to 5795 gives 1.14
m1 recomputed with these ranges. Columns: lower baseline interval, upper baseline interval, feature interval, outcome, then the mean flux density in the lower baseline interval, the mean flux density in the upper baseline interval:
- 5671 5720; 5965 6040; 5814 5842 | -0.04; 24.2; 25.8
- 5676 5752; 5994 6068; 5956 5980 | 0.04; 24.9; 26.2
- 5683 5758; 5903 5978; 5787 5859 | -0.02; 25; 25.3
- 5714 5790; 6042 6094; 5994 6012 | 0.00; 25.2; 26.6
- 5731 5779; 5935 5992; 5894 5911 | 0.27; 25.9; 25.4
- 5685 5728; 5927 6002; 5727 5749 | -0.09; 24.2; 25.6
